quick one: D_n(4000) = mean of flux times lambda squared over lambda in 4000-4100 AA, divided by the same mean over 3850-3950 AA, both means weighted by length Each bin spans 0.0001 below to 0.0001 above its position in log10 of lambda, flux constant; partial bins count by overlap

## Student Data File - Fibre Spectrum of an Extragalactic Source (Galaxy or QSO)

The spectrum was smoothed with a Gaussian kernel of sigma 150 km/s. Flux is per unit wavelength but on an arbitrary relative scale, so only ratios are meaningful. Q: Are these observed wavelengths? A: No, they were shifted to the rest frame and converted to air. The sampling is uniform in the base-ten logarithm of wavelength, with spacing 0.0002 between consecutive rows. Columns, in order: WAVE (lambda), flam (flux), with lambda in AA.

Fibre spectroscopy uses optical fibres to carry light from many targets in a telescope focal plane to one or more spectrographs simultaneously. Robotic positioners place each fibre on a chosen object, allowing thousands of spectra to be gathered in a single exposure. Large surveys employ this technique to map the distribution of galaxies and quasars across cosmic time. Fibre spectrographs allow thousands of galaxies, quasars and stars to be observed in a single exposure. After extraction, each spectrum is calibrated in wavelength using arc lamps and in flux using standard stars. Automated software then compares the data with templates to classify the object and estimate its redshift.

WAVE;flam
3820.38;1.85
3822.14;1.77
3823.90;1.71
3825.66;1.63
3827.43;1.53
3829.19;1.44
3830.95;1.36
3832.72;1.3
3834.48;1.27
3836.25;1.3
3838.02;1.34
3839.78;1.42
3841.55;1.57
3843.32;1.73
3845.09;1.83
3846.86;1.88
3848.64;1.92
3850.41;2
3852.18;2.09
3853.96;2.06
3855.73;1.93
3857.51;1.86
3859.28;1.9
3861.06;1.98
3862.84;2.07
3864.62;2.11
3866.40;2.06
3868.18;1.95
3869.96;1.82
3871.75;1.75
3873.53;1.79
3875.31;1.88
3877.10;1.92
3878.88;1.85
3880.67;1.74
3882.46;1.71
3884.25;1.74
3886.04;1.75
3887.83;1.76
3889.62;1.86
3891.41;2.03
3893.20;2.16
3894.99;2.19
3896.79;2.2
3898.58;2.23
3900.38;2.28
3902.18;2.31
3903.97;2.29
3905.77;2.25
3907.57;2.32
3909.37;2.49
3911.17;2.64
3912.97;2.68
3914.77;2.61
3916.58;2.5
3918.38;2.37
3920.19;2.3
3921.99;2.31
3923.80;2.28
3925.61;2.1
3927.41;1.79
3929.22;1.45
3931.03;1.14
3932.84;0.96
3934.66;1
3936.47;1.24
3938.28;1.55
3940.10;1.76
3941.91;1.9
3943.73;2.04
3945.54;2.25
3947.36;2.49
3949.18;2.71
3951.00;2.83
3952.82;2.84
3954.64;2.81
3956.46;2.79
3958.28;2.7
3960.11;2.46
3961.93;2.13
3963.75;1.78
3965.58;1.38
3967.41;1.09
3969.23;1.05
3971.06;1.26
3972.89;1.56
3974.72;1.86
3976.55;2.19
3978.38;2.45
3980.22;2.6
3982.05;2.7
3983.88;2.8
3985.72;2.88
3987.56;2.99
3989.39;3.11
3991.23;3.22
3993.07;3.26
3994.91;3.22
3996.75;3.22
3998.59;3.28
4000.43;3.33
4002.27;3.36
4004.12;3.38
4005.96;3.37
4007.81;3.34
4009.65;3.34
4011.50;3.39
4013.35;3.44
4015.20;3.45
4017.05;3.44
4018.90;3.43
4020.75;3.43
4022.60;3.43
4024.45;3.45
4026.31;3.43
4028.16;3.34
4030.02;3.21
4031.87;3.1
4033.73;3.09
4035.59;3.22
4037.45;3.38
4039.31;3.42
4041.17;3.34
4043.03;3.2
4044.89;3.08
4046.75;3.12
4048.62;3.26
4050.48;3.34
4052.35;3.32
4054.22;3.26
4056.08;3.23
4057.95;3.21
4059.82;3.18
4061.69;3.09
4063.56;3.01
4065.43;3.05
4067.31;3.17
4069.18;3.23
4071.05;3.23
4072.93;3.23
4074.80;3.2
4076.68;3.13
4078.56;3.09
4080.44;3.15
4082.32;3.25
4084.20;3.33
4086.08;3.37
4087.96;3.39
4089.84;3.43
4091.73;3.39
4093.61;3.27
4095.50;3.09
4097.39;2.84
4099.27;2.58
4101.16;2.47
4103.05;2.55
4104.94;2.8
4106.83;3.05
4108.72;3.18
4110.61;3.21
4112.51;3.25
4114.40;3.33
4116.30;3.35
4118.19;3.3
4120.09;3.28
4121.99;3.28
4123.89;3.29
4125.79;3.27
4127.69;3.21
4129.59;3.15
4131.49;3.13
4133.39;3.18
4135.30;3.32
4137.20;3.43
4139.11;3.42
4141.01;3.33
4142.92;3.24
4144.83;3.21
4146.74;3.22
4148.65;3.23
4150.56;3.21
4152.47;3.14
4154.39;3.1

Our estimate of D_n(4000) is 1.75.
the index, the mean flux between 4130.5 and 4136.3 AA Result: 3.21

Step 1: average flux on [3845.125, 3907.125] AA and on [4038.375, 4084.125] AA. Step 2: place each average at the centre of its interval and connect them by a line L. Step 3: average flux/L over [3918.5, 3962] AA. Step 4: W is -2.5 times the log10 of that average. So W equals 0.16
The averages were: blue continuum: 1.98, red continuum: 3.2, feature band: 2.08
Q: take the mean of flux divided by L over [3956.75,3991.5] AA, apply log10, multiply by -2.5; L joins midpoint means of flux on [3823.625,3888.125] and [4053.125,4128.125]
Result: 0.12 mag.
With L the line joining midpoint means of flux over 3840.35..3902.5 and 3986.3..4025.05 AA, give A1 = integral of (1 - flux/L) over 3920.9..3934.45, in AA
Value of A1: 4.4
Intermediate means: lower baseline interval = 1.93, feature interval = 1.69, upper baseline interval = 3.32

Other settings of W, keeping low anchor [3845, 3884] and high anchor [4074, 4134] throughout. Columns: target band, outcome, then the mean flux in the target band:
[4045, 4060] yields -0.125 mag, 3.23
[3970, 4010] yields -0.108 mag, 2.84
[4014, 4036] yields -0.215 mag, 3.34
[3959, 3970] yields 0.401 mag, 1.67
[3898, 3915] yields -0.132 mag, 2.41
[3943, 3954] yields -0.086 mag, 2.54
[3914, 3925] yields -0.089 mag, 2.38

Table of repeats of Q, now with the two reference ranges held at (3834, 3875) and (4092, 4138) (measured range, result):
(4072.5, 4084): -0.087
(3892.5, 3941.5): 0.035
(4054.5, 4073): -0.108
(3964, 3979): 0.446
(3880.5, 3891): 0.116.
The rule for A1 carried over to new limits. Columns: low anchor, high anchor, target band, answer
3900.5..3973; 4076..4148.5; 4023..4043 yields -4.6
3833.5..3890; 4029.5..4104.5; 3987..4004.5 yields -3.6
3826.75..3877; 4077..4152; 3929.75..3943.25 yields 5.1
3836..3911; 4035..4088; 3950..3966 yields 0.4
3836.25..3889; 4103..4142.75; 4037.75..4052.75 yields -2.4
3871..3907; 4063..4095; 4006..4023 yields -3.6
